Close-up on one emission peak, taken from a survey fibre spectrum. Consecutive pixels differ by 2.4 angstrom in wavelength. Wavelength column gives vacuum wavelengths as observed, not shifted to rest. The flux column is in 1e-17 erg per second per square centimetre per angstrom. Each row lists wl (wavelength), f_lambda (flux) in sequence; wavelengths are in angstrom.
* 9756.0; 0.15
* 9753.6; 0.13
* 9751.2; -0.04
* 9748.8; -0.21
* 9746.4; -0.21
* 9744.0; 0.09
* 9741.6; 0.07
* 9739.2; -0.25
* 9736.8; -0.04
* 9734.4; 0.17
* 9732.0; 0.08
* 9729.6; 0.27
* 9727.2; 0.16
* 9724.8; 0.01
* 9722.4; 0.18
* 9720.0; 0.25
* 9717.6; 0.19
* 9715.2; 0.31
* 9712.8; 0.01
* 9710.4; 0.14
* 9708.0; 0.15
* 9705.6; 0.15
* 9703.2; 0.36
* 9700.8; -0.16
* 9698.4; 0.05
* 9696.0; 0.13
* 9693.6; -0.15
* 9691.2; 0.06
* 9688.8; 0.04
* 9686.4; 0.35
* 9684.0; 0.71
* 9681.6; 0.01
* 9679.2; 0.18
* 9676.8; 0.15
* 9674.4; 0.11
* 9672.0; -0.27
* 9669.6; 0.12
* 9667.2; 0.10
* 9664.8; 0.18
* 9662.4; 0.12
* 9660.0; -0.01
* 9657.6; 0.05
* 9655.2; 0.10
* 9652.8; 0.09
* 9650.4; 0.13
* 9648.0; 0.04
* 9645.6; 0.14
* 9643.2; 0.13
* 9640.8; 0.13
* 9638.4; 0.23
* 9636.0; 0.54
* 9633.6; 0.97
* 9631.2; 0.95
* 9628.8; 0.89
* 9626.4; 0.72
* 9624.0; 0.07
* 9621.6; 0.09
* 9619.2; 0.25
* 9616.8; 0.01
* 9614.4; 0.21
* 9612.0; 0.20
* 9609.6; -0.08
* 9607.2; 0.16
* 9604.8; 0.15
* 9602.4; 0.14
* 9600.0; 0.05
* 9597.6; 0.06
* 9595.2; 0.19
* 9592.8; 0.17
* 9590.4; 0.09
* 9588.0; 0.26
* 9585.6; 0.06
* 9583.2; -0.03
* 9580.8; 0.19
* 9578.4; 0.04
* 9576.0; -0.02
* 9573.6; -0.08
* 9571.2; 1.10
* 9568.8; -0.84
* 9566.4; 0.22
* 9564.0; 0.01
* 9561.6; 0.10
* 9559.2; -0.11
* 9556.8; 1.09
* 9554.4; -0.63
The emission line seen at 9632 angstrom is [O II] 3727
